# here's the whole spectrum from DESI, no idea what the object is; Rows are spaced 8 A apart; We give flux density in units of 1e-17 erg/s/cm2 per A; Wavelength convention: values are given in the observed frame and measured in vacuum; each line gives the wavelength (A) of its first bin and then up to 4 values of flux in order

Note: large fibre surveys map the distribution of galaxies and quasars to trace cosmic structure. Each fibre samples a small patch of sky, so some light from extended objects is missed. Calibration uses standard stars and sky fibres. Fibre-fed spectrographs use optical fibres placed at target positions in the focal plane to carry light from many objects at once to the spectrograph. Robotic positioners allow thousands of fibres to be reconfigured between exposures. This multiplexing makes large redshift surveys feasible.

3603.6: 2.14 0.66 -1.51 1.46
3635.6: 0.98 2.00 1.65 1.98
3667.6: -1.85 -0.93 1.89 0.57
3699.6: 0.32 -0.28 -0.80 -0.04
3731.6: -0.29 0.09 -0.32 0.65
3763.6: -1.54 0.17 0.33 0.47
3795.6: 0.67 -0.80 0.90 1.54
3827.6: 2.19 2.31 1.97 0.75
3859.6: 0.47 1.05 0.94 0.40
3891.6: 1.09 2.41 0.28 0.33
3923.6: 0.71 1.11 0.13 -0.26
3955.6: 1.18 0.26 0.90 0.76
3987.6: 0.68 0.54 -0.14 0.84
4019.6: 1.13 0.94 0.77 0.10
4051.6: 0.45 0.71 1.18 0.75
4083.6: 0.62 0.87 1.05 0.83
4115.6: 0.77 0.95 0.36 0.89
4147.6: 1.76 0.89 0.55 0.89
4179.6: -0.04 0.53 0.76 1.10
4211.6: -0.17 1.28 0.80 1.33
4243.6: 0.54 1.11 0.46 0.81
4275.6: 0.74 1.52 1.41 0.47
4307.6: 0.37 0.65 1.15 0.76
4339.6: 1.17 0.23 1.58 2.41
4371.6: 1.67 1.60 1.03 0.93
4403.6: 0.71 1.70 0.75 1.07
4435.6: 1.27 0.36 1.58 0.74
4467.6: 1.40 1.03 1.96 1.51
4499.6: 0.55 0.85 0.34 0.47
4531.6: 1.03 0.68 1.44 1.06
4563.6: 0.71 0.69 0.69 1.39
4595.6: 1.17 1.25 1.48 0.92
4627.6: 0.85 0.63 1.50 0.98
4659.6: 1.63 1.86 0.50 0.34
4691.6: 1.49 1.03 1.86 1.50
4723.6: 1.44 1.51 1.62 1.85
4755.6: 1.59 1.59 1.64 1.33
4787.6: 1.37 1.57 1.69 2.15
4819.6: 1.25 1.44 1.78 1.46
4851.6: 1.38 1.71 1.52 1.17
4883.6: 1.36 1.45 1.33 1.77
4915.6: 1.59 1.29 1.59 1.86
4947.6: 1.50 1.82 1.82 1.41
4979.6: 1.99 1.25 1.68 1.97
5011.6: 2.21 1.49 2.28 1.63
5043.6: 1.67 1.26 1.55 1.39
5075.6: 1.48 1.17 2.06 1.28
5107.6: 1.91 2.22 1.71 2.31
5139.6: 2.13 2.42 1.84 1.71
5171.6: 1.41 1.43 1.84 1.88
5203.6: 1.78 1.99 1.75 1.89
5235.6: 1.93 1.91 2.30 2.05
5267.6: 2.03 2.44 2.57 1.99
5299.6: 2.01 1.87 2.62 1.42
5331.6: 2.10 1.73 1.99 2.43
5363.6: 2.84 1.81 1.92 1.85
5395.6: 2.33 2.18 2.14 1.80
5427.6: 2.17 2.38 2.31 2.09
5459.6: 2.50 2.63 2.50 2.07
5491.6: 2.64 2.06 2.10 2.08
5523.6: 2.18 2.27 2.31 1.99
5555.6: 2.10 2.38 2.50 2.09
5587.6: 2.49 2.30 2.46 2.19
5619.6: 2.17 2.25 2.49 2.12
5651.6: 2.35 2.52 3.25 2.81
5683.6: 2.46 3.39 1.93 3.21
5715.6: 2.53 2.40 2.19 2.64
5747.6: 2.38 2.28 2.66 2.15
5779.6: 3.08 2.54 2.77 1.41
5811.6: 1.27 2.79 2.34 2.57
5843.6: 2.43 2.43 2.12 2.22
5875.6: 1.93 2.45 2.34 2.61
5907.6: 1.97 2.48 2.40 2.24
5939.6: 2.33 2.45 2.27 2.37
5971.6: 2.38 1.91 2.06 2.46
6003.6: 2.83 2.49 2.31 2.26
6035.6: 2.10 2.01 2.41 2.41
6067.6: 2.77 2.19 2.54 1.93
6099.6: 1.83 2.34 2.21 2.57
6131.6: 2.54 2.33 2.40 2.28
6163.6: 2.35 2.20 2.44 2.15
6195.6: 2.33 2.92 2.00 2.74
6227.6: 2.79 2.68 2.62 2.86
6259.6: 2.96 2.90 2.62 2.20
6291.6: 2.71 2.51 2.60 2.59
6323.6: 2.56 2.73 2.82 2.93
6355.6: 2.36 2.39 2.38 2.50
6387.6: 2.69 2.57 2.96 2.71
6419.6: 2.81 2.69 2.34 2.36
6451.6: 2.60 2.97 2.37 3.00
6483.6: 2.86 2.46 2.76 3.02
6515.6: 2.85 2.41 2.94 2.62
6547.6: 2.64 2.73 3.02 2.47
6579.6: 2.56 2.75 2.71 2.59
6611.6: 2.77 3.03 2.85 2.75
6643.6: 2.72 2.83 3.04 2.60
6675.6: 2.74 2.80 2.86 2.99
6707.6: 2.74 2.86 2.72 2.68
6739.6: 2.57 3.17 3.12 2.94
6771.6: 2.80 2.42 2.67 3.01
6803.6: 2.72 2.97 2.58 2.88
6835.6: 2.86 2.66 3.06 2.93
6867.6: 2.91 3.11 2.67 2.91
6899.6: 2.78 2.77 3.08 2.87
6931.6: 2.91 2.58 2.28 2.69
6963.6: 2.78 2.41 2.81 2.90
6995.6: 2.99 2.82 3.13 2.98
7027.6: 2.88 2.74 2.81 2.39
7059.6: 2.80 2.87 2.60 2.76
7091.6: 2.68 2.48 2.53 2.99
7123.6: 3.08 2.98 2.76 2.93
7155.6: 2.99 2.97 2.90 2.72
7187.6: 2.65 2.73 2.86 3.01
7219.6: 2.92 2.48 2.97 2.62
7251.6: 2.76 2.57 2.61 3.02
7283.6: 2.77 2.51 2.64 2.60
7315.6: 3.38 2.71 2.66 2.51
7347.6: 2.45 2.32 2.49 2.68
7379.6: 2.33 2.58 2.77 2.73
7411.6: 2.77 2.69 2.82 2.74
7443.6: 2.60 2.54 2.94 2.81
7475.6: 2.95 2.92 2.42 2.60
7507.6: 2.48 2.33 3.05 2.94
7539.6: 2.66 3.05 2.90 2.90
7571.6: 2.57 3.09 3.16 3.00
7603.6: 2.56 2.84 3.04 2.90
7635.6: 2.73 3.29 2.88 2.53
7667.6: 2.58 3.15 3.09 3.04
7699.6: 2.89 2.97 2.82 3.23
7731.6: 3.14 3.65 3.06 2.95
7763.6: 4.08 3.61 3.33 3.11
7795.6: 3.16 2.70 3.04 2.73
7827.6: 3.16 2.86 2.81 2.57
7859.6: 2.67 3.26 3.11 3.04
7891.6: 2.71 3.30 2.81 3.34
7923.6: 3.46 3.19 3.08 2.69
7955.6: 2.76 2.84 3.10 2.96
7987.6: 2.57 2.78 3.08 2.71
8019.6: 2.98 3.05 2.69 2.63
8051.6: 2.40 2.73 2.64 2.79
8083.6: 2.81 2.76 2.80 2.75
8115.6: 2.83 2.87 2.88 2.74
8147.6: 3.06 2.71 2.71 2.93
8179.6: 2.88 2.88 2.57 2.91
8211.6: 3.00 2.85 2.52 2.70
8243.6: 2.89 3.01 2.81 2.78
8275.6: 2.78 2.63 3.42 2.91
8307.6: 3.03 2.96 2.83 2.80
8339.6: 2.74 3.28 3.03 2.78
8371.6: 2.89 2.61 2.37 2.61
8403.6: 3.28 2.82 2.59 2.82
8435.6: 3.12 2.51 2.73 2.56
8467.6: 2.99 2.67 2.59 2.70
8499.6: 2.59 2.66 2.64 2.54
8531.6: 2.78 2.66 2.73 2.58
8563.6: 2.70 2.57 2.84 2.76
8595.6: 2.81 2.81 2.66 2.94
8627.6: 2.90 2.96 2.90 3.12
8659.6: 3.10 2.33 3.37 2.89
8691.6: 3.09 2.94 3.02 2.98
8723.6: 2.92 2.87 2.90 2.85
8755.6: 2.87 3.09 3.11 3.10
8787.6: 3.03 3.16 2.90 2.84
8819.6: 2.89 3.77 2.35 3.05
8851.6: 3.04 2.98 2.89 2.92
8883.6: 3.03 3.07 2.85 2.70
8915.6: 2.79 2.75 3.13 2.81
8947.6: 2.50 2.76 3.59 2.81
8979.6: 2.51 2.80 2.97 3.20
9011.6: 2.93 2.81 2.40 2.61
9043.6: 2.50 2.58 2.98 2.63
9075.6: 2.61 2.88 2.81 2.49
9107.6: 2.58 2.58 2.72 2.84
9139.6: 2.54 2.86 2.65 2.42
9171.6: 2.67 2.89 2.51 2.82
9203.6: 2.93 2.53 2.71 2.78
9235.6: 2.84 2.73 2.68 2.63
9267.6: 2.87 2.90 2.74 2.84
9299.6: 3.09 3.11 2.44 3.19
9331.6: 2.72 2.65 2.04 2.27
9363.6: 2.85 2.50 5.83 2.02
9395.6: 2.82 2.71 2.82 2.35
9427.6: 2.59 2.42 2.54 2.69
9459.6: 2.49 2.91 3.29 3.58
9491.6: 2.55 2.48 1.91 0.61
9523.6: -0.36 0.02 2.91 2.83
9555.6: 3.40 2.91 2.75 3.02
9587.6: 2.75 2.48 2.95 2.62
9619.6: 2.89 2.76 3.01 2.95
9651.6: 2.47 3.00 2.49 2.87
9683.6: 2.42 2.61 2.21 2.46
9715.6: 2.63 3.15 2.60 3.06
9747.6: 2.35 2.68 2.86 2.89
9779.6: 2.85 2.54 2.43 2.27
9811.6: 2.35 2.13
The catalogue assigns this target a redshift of 0.179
